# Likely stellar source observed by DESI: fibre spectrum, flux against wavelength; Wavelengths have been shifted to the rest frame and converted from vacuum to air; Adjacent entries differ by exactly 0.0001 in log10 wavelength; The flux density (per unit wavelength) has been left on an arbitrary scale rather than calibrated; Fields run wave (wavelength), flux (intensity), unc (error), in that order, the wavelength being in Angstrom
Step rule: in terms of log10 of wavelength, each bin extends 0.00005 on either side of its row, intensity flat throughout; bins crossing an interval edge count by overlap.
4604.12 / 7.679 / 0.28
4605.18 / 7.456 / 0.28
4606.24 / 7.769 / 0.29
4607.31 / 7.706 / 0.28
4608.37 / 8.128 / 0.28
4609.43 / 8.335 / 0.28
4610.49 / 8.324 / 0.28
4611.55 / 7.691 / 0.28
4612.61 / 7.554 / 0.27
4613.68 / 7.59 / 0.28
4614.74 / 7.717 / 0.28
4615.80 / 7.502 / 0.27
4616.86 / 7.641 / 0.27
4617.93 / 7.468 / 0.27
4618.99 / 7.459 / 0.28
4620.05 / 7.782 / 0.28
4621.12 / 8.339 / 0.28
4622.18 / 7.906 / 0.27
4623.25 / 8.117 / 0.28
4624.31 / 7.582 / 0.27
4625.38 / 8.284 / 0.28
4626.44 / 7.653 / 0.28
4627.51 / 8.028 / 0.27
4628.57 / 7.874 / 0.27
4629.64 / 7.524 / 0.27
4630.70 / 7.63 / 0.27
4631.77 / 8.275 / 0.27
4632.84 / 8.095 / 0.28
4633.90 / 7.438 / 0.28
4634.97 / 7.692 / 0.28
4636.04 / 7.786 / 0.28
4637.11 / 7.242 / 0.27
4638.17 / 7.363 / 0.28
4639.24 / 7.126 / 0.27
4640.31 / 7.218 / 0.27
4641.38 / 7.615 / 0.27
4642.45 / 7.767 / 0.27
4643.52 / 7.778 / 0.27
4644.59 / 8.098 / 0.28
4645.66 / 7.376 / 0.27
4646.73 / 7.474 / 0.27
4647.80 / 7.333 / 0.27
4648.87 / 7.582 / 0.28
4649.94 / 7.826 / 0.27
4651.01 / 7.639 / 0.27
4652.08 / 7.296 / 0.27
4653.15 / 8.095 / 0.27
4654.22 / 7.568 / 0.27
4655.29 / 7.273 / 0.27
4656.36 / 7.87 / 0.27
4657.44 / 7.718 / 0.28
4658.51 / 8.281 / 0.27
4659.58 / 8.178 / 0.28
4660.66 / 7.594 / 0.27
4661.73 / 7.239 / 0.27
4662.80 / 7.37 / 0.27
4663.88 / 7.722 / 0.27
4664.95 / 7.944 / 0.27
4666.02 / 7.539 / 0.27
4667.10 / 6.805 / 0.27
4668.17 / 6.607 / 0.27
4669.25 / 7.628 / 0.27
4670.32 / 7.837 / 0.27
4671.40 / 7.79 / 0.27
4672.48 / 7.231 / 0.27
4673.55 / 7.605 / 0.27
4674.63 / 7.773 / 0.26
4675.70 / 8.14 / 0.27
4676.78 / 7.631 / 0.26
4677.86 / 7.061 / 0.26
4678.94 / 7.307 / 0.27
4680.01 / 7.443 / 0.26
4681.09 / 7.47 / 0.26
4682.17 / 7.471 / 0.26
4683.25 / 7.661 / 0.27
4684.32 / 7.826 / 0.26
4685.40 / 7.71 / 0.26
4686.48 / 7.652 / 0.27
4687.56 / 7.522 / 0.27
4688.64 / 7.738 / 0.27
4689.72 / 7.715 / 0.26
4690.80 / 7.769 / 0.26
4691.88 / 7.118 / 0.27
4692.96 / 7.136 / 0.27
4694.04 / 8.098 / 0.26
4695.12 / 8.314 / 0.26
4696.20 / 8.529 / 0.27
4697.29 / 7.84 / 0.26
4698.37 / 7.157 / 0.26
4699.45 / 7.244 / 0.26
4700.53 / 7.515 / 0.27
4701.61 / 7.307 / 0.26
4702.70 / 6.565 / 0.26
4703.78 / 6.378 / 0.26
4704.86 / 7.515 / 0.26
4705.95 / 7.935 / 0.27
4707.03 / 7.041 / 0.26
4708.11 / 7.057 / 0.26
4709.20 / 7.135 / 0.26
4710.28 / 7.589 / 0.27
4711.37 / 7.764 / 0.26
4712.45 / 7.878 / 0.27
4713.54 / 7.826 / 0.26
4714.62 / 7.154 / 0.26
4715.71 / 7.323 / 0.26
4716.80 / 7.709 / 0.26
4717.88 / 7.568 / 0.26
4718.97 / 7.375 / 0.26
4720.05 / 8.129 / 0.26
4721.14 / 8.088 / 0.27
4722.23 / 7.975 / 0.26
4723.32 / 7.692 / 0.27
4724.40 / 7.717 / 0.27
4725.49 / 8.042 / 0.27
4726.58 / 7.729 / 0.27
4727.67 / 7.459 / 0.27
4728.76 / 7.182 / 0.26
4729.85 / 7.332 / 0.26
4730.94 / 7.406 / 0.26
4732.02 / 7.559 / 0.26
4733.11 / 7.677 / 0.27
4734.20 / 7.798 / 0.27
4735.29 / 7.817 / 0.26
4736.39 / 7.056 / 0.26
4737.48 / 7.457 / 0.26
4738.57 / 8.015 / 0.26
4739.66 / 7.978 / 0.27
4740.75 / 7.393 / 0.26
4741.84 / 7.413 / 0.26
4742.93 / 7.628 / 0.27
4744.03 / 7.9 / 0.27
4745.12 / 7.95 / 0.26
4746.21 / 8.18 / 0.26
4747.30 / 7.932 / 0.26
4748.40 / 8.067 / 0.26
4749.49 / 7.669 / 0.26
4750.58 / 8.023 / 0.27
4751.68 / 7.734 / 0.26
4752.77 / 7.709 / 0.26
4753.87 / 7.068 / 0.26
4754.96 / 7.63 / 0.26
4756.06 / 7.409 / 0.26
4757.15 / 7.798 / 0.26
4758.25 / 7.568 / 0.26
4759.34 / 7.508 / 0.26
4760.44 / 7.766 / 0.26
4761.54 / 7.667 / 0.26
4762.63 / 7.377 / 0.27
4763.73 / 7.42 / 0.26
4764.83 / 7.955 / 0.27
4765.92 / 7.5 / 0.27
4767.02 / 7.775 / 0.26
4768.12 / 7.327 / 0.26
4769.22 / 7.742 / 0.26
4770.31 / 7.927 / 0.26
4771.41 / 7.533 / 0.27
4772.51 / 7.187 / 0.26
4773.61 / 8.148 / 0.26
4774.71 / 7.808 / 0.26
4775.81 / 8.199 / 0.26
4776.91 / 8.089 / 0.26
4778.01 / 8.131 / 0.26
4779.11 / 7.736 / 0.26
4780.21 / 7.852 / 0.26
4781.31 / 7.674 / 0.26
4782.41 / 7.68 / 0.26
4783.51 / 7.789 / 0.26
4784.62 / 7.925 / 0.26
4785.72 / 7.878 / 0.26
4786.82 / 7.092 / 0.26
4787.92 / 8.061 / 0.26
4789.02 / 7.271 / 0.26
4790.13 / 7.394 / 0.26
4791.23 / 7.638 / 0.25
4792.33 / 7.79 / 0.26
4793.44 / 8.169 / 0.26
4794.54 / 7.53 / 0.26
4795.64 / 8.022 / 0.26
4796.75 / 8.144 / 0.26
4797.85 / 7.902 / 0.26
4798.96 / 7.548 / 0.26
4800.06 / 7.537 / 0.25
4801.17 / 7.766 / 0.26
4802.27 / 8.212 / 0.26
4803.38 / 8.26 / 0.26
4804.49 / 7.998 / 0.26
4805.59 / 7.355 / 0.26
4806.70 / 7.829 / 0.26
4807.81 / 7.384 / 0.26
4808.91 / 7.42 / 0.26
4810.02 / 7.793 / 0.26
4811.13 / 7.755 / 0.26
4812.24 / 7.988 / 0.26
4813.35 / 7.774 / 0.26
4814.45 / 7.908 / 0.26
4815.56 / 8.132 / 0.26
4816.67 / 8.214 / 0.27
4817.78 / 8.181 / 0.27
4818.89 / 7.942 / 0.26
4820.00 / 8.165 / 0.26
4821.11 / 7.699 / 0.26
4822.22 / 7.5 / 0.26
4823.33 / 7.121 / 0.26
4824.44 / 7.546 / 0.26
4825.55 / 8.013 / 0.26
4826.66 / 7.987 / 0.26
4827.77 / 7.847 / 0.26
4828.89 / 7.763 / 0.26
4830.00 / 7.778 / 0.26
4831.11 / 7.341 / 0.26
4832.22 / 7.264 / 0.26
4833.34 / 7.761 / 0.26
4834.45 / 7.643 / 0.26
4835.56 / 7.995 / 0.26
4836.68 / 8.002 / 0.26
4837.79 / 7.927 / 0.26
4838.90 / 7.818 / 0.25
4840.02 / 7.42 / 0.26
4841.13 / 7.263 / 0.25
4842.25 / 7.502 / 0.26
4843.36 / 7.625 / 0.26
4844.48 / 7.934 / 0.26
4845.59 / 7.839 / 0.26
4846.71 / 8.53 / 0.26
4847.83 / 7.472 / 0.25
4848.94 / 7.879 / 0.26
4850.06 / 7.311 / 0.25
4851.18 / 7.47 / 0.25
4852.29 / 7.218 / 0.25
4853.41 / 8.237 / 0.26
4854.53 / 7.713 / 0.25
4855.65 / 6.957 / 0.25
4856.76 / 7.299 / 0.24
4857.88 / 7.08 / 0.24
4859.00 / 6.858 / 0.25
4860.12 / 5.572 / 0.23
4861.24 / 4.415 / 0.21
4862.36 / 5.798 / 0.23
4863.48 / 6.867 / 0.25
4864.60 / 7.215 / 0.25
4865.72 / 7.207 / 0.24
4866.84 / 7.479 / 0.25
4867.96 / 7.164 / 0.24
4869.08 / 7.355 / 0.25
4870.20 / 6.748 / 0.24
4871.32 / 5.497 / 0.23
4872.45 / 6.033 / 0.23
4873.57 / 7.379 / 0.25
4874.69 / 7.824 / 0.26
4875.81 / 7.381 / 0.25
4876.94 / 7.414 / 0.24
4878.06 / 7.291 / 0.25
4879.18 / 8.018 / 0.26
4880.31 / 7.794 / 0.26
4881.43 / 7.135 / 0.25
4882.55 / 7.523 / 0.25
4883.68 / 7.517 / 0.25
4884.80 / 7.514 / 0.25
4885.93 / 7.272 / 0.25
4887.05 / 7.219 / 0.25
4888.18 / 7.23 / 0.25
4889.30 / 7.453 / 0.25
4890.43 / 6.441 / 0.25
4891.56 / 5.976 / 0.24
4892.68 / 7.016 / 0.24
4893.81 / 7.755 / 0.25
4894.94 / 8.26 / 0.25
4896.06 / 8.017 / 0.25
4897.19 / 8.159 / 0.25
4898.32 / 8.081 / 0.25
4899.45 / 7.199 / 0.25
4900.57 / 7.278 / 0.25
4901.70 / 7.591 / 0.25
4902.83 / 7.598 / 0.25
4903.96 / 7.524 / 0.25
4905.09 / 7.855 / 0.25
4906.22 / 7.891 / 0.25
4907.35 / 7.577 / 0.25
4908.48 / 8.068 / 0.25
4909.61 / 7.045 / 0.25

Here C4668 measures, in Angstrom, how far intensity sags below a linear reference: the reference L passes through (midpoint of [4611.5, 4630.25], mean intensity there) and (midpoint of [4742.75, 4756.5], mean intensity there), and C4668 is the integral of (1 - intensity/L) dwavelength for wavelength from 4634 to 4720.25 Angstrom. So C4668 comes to 2.4 Angstrom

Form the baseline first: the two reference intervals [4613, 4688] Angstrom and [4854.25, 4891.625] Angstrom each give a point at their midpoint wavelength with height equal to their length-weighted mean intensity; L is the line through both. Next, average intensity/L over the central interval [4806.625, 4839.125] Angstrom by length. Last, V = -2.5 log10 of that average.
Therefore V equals -0.09 mag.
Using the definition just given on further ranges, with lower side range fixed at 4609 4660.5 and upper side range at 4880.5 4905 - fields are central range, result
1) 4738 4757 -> -0.02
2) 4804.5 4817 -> -0.04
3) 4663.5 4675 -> 0.03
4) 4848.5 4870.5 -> 0.07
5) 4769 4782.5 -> -0.04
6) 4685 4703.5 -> 0.01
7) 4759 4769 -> 0.00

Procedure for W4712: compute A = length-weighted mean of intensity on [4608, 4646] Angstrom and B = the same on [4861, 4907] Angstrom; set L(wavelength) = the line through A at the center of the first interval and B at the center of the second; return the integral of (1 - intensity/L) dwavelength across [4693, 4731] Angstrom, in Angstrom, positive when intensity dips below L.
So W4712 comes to 0.1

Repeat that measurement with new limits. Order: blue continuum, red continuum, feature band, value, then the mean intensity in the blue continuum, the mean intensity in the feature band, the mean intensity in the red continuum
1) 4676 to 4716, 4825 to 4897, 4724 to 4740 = -0.3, 7.5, 7.61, 7.34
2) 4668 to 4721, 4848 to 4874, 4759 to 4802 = -3.1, 7.54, 7.73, 6.91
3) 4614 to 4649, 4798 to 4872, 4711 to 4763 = -0.5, 7.69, 7.67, 7.5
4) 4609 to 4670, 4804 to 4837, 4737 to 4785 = 0.0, 7.67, 7.73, 7.77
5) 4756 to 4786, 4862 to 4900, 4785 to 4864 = -1.0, 7.73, 7.6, 7.25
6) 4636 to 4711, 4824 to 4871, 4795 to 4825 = -1.7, 7.54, 7.82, 7.37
